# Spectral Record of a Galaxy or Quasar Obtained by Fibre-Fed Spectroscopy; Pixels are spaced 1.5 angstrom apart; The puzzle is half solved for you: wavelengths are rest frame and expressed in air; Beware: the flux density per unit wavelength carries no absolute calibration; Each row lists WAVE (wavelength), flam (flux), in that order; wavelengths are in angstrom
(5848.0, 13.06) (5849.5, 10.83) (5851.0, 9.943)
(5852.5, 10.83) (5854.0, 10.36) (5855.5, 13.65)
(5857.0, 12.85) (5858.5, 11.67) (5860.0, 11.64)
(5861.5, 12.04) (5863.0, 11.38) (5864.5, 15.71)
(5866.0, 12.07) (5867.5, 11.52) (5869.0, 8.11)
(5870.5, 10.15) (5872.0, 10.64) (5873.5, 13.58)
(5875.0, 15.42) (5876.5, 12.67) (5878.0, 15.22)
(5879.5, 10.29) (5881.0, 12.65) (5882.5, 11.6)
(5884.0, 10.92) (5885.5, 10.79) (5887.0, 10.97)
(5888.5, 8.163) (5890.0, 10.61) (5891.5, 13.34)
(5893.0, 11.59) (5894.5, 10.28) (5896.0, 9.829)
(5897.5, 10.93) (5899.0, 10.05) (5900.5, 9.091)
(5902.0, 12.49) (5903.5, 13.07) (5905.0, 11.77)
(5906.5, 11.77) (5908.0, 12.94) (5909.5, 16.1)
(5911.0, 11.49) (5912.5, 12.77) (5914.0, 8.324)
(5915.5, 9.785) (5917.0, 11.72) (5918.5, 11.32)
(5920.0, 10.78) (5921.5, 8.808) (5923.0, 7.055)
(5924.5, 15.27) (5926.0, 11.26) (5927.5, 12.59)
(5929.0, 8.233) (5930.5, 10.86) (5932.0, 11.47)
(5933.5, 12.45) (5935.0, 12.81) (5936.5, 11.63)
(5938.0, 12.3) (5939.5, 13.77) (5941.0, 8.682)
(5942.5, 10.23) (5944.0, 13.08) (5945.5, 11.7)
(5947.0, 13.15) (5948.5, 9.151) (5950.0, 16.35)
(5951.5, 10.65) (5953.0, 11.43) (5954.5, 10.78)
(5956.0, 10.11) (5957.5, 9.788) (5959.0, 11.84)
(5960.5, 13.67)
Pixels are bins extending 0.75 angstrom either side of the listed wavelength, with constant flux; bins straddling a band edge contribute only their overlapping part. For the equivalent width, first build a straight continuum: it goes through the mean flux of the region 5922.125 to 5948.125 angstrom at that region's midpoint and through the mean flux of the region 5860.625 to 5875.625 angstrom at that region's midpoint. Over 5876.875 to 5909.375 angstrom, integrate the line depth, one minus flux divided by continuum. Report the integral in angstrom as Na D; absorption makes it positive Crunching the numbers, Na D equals 1.0 angstrom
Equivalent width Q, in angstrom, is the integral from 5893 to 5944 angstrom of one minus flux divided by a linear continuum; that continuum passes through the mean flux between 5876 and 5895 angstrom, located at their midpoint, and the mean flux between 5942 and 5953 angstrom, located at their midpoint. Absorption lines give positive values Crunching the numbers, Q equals 2.05 angstrom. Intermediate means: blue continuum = 11.5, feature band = 11.3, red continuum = 12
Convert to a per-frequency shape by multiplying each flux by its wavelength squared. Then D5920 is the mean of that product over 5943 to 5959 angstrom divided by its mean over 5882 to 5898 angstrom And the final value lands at 1.10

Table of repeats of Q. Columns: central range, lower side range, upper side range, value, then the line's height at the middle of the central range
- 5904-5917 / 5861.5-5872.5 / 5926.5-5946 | -0.45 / 11.5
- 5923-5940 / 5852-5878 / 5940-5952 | -0.07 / 11.8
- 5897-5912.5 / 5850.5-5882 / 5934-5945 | -0.15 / 11.9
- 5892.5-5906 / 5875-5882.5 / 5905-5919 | 1.32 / 12.2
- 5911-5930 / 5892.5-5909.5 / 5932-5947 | 1.61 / 11.7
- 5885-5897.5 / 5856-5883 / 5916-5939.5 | 1.22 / 11.9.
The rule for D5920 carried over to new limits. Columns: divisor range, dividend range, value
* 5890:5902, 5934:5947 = 1.11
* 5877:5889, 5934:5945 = 1.05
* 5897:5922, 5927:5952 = 1.04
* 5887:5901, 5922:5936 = 1.09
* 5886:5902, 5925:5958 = 1.11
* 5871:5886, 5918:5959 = 0.94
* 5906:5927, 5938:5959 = 1.02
